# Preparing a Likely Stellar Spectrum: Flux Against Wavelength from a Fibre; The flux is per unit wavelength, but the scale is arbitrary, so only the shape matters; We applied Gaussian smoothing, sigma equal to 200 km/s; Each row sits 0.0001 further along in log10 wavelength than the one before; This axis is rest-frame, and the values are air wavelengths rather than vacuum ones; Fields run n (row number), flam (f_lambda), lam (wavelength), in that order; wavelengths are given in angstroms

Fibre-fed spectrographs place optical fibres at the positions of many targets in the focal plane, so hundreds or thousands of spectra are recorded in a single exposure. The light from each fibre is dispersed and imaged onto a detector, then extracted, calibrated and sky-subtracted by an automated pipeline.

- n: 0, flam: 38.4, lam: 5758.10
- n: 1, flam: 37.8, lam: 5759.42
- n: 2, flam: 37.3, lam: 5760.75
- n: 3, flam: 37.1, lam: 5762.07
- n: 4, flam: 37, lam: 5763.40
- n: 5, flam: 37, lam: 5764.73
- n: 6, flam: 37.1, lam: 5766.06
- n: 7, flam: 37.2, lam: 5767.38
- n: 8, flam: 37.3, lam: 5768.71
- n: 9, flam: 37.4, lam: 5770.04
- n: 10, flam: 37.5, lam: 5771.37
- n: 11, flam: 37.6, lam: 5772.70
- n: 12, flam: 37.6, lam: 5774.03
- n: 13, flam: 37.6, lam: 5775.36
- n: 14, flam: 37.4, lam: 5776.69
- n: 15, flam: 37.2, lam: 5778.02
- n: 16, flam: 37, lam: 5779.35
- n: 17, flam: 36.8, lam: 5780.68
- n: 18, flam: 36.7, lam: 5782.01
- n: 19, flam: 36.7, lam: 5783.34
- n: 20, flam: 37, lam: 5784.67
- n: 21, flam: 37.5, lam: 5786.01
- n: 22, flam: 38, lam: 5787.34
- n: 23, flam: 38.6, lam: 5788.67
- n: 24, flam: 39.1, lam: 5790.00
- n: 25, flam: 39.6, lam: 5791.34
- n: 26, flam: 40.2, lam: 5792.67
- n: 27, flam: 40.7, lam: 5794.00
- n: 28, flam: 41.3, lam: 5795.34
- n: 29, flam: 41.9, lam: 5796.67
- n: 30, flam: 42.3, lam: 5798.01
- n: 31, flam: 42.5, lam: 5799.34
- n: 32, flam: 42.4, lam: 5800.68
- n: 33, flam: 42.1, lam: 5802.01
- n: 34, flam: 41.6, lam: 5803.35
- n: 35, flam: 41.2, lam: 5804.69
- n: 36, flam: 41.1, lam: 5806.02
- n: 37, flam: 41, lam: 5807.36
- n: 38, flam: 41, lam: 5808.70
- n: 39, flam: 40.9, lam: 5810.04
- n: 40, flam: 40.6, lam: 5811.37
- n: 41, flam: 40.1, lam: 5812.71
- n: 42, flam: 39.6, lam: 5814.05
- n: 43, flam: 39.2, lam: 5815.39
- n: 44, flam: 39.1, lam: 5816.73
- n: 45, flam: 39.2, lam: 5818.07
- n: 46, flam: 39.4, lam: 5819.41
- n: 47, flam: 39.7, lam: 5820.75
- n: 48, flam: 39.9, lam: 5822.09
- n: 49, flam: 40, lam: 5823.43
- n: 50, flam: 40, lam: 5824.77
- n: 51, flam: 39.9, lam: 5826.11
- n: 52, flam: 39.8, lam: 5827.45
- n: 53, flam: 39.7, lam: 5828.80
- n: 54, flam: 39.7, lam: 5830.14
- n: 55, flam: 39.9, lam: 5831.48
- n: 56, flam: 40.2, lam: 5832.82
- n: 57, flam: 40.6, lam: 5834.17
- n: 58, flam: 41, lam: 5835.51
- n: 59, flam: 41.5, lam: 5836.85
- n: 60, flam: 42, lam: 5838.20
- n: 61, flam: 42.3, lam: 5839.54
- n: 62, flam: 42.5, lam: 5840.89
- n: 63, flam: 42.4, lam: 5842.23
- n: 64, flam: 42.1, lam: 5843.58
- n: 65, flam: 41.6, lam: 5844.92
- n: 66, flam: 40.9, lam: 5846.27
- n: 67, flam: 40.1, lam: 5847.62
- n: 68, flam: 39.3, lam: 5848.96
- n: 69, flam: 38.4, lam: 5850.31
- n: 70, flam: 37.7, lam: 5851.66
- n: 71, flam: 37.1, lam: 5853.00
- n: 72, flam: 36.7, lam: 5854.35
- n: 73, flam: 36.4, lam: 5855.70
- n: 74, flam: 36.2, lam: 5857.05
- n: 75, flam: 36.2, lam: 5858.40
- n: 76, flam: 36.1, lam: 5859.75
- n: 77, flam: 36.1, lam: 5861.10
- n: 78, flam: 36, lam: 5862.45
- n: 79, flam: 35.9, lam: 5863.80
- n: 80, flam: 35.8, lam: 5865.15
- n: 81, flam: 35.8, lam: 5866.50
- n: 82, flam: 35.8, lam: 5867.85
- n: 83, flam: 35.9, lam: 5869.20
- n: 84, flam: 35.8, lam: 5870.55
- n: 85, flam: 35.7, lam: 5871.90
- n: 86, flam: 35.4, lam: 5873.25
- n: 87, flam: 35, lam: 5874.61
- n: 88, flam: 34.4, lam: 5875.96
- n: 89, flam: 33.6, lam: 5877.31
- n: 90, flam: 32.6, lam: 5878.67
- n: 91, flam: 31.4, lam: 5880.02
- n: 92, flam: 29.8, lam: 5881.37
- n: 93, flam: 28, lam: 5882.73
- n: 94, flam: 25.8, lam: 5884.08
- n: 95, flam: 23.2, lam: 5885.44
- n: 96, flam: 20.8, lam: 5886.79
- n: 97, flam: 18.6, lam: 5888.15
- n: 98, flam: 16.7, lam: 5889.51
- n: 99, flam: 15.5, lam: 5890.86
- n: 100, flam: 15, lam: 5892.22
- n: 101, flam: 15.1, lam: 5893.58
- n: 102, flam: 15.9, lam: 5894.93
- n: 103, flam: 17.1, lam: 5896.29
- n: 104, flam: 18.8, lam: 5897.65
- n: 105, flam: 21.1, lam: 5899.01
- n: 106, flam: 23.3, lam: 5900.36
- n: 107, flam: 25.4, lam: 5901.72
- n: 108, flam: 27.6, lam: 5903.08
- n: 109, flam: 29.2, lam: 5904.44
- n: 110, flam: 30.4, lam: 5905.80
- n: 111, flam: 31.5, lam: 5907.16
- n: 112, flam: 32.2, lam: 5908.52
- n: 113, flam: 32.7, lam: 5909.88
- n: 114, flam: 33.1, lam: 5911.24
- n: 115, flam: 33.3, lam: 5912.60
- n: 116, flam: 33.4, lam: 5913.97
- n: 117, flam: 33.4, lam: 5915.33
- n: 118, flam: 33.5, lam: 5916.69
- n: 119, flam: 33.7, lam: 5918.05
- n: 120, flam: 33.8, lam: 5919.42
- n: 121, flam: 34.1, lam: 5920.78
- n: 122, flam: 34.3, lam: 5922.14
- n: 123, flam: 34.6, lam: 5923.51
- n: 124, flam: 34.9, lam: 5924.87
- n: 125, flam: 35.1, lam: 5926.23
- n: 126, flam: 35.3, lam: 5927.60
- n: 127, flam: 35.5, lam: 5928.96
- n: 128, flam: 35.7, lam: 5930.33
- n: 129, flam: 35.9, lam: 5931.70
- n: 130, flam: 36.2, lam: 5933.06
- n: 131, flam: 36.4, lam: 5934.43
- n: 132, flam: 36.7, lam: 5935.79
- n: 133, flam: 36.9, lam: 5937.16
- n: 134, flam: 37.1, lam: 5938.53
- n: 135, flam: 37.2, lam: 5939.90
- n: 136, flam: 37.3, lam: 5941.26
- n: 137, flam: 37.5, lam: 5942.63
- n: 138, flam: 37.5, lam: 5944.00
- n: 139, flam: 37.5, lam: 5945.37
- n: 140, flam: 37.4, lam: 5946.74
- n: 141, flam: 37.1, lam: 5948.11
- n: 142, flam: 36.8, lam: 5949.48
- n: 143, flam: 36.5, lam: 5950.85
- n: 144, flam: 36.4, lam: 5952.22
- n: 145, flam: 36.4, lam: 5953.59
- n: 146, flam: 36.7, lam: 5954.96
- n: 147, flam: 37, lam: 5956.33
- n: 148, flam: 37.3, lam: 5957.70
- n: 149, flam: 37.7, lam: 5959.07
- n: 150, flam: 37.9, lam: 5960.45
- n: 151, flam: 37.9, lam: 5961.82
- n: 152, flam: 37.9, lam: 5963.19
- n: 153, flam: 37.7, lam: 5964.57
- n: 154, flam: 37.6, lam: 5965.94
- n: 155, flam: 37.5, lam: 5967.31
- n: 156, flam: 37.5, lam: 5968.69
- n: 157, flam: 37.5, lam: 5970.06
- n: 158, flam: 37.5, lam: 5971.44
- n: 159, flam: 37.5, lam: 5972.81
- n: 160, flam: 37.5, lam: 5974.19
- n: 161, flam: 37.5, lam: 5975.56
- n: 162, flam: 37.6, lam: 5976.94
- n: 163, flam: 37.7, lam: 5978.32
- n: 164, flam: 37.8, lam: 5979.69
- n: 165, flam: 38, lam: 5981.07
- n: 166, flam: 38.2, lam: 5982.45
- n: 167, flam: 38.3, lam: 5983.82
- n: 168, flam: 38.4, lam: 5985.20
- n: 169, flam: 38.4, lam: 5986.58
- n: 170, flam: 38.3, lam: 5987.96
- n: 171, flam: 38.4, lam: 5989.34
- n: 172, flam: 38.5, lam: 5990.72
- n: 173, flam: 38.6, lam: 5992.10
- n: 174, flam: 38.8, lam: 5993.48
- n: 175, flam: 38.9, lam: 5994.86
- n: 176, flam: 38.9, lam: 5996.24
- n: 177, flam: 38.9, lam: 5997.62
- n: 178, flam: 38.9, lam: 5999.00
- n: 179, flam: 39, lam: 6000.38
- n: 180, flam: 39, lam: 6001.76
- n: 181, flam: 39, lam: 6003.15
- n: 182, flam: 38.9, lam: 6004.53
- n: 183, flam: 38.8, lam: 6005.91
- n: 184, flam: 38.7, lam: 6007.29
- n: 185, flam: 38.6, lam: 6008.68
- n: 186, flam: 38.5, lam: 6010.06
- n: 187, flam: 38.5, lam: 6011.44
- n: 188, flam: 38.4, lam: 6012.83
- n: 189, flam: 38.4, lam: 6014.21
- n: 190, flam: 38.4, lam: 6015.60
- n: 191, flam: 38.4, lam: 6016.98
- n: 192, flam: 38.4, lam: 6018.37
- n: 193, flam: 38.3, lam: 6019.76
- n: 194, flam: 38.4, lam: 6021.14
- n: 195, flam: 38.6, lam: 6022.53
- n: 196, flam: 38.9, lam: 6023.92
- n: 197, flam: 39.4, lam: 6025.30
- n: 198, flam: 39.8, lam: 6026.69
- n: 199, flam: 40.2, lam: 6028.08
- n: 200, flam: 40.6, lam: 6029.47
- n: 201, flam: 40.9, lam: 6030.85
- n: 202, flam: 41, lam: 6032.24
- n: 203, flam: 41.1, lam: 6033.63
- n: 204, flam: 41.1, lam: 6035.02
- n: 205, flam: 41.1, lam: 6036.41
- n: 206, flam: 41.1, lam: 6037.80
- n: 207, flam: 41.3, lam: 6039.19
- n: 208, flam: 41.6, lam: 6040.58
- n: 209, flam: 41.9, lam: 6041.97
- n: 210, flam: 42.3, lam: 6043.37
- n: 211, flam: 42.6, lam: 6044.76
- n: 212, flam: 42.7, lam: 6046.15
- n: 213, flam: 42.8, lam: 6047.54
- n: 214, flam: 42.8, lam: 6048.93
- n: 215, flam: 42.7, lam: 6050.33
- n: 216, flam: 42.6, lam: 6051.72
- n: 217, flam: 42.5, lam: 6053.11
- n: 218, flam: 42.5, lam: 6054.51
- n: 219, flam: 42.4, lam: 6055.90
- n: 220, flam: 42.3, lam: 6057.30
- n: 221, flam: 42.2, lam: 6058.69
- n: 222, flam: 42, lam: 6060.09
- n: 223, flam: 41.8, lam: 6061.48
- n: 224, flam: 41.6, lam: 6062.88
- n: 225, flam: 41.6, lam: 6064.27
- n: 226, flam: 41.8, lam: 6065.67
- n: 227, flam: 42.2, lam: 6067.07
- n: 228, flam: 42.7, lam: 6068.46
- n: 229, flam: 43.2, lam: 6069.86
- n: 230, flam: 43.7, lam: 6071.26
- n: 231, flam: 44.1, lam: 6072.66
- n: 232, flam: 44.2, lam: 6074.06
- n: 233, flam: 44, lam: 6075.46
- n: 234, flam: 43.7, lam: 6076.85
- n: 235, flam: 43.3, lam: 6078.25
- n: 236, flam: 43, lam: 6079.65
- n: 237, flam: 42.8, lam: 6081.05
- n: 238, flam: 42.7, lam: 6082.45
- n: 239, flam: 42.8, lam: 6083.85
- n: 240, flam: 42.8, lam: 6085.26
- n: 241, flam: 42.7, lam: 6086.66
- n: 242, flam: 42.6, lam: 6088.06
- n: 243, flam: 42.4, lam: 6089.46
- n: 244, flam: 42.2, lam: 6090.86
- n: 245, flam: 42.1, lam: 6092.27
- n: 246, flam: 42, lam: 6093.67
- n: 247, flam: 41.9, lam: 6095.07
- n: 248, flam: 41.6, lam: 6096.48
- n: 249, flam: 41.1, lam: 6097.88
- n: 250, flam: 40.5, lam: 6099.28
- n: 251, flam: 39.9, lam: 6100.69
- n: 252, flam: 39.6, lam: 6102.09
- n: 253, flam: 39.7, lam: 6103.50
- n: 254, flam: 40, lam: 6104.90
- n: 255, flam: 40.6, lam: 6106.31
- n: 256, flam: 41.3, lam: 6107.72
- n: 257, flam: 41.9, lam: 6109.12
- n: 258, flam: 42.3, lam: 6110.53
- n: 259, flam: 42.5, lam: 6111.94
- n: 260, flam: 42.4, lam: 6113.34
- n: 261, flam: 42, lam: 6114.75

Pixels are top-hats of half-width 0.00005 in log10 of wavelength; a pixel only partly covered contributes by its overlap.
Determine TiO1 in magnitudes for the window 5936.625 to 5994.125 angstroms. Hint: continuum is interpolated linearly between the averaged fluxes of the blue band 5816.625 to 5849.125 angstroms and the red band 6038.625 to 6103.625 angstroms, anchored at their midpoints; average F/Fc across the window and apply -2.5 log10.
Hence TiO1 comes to 0.11 mag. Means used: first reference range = 40.6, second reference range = 42.3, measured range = 37.6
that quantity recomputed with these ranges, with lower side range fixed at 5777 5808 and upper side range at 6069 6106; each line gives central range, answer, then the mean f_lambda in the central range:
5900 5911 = 0.353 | 29.4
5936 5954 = 0.110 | 37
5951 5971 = 0.105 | 37.3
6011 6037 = 0.059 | 39.5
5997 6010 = 0.071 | 38.9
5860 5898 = 0.389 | 28.2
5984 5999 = 0.076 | 38.6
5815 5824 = 0.011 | 39.5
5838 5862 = 0.031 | 39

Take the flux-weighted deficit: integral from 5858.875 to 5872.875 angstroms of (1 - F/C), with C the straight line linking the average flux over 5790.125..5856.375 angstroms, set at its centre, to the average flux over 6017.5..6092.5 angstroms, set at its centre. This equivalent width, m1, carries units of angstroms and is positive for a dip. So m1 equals 1.6 angstroms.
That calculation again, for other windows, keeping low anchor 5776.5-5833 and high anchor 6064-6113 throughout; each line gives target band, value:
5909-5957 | 6.1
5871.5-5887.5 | 4.0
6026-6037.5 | 0.3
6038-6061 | -0.3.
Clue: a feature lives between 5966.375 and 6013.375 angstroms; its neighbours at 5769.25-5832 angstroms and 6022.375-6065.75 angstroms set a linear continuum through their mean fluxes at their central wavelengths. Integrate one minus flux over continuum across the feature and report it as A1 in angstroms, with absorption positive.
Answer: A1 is 3.2 angstroms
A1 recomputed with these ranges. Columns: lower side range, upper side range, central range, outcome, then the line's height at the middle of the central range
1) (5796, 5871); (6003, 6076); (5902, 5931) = 5.07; 40.1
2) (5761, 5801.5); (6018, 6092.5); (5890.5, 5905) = 7.09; 39.9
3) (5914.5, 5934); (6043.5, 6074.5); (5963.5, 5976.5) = -0.05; 37.4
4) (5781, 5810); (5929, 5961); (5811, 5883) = 1.86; 39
